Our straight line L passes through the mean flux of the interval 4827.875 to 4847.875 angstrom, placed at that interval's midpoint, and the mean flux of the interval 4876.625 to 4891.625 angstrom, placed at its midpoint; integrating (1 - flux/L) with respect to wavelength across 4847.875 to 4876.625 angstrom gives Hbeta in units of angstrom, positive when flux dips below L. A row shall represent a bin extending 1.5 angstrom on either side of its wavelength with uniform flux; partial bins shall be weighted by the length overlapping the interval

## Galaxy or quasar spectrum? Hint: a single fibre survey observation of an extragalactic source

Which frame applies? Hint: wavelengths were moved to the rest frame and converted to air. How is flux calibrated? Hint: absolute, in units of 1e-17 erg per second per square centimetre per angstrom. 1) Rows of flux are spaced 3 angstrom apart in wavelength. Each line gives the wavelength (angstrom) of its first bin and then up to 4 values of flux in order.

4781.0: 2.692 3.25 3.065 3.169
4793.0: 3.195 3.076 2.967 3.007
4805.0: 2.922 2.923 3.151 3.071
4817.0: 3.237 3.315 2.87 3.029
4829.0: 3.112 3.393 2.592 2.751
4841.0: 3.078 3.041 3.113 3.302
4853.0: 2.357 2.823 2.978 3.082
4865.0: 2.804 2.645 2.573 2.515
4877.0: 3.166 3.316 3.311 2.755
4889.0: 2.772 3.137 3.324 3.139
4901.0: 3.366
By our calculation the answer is 2.1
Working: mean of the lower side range 3.01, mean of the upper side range 3.06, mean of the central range 2.81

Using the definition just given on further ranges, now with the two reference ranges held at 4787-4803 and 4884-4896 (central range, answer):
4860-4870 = 0.6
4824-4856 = 0.8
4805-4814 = 0.1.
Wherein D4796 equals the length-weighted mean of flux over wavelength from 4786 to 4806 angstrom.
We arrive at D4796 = 3.06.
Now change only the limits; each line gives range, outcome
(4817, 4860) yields 2.99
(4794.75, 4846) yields 3.03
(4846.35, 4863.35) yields 2.93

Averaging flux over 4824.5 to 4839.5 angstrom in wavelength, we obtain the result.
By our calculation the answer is 2.98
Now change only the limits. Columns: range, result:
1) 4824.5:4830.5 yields 3.07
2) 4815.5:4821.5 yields 3.28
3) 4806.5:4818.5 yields 3.1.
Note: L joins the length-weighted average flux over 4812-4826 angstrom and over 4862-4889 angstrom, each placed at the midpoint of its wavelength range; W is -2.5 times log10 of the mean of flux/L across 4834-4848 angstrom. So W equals 0.04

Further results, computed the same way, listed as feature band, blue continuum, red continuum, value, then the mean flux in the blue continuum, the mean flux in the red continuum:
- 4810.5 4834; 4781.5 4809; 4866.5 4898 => -0.04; 3.05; 2.96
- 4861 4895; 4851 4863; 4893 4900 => 0.04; 2.82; 3.23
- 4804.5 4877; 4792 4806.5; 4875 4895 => 0.04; 3.03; 3.08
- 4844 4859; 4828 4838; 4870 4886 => 0.02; 2.99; 2.97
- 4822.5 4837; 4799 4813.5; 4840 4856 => -0.01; 3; 2.96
